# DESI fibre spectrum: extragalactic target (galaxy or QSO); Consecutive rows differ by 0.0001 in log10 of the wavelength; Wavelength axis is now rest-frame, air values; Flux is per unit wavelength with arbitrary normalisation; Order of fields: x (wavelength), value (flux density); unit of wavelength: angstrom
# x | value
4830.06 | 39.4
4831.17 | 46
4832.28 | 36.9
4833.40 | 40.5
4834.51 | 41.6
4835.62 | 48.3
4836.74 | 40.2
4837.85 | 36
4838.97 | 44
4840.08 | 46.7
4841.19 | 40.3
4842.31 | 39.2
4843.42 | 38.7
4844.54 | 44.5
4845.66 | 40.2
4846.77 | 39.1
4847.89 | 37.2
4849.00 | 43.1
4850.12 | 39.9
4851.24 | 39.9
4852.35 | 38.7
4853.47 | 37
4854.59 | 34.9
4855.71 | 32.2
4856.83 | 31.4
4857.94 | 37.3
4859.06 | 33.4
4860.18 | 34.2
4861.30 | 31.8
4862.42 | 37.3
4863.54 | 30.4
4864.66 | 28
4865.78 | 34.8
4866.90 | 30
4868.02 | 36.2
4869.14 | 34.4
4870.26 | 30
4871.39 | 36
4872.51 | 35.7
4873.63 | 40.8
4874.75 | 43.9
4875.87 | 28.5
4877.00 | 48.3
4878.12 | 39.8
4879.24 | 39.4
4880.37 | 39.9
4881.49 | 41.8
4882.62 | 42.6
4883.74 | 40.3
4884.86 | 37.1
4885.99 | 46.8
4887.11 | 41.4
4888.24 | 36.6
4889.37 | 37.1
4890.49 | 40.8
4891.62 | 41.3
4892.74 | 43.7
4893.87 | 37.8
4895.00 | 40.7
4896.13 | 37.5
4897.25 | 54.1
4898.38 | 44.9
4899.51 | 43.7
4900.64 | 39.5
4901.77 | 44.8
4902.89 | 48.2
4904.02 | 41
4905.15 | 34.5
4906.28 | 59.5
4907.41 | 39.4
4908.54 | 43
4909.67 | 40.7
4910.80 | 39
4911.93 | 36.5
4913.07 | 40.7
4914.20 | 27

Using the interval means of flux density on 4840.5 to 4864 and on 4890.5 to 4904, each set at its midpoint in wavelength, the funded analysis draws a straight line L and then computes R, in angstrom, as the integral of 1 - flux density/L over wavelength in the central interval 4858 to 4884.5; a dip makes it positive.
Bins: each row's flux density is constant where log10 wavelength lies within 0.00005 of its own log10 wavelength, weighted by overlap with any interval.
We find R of 2.2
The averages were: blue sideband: 37.3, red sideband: 43.1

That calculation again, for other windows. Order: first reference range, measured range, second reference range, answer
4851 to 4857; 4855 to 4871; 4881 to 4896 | 1.7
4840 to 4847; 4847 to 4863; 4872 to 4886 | 1.7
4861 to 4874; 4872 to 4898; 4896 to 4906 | -1.2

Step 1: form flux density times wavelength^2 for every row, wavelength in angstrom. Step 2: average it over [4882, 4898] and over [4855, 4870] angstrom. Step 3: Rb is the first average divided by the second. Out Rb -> 1.3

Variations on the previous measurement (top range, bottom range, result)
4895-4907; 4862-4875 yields 1.31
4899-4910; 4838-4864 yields 1.17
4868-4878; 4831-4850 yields 0.92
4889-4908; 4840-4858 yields 1.13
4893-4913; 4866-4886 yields 1.13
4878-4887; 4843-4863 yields 1.12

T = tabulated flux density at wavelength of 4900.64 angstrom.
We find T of 39.5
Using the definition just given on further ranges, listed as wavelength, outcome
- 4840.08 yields 46.7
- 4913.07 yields 40.7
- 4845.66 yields 40.2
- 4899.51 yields 43.7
